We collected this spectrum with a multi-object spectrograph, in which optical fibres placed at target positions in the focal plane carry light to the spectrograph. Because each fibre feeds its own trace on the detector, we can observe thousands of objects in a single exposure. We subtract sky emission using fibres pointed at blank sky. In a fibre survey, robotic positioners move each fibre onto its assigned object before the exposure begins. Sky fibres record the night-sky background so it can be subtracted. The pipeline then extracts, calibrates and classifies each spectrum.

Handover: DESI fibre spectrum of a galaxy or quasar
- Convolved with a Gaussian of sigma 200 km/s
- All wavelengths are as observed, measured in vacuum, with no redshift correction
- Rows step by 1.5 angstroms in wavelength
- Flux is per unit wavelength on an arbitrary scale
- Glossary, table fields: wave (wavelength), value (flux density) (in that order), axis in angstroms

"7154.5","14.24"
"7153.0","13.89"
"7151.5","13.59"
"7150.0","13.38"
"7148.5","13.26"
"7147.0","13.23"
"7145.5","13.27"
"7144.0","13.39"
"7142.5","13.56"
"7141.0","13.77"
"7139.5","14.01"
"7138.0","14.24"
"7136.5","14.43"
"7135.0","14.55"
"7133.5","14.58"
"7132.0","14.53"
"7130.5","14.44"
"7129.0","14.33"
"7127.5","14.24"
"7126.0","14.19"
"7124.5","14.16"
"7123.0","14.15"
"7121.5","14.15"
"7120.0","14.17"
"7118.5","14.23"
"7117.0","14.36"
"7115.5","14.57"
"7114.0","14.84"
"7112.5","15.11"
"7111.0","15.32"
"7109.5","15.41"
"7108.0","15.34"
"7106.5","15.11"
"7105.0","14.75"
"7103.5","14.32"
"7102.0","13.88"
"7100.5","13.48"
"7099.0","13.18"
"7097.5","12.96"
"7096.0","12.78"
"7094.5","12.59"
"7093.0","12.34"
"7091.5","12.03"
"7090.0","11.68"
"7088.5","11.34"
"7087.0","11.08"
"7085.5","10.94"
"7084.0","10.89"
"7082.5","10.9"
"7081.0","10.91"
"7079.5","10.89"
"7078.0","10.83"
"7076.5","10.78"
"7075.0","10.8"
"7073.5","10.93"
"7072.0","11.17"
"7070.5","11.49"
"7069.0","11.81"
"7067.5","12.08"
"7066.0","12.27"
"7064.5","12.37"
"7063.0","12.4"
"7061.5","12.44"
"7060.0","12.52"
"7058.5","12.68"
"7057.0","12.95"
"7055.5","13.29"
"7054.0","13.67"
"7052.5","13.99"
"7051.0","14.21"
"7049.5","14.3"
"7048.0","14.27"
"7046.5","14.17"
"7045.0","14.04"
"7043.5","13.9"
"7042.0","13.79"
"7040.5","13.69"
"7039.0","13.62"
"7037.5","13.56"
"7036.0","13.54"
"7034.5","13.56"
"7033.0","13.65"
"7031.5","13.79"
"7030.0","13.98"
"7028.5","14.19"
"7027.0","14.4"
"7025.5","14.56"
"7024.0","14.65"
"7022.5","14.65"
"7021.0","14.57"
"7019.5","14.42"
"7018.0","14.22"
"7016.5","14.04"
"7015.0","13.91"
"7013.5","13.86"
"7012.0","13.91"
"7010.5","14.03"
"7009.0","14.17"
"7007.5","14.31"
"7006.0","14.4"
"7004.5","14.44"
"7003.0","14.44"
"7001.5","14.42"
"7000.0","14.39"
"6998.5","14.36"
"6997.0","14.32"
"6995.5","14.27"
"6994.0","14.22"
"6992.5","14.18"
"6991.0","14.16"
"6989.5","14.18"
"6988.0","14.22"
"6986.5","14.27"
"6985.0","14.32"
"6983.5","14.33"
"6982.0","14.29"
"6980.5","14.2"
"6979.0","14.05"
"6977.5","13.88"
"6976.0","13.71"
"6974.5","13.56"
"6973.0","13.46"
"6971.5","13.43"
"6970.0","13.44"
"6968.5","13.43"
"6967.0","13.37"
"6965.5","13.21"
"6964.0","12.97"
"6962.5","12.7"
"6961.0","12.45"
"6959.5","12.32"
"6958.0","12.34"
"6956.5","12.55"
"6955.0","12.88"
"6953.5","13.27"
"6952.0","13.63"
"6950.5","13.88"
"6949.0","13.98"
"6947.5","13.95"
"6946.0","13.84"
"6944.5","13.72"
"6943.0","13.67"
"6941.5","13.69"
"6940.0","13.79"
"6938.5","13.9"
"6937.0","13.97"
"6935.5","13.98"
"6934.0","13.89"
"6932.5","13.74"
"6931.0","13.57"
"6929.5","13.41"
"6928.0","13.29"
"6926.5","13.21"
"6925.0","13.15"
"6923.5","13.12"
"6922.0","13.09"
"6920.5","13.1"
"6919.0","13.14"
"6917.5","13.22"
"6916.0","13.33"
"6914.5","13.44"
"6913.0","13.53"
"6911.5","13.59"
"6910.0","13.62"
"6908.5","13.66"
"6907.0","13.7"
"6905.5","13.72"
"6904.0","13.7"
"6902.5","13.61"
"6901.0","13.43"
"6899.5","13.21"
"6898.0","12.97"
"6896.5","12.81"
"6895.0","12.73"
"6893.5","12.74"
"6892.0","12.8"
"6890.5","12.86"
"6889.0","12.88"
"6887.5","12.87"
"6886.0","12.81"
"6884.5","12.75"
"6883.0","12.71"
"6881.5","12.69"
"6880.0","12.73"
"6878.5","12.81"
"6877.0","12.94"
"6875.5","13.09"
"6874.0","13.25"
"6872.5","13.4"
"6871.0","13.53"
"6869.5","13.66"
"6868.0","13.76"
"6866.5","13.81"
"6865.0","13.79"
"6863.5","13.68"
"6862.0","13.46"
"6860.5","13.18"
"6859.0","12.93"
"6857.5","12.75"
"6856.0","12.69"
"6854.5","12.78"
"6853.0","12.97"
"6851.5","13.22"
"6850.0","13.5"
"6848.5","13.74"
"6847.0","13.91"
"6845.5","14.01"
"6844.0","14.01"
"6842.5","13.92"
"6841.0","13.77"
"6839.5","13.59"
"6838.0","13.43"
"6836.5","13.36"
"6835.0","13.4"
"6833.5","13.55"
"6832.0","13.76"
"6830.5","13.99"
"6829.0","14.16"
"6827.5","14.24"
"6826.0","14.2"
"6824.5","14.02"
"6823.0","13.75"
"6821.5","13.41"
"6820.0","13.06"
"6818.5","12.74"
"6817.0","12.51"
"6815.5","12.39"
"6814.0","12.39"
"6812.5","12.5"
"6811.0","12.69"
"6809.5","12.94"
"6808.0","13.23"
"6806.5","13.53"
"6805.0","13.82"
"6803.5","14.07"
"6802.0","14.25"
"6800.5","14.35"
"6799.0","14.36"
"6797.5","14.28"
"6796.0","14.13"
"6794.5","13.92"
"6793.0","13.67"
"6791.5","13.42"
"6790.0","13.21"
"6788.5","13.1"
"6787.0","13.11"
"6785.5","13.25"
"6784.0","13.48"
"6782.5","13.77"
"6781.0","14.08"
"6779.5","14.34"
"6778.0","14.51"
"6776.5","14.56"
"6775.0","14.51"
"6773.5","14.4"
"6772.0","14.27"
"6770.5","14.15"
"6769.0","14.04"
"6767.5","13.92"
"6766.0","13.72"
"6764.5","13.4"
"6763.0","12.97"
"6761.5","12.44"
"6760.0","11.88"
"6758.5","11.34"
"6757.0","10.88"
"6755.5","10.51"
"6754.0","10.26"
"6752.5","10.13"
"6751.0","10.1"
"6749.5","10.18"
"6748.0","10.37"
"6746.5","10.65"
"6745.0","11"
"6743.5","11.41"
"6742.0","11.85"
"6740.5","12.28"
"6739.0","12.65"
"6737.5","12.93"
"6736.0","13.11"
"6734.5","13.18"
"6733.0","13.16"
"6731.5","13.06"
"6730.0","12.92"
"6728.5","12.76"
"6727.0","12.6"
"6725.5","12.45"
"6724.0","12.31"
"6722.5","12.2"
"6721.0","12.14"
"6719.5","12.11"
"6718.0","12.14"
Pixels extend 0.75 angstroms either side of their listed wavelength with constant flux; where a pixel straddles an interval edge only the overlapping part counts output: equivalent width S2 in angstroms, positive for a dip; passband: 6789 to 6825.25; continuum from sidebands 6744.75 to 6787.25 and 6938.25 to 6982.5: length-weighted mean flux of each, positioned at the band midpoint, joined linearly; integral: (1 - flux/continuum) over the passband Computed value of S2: -1.8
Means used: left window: 12.6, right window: 13.4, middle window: 13.4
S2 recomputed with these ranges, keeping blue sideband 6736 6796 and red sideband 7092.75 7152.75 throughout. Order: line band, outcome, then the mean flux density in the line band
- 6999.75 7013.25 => -0.6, 14.3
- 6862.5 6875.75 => -0.5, 13.6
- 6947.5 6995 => -0.3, 13.6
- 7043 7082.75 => 4.0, 12.5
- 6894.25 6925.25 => -0.2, 13.3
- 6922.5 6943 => -0.4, 13.6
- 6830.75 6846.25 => -0.8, 13.7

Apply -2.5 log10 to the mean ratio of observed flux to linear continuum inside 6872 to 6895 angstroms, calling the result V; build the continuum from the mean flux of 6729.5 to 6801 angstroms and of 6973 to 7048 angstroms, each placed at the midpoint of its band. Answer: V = 0.048 mag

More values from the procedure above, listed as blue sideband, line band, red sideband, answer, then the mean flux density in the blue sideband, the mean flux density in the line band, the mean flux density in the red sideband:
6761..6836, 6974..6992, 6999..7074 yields -0.04 mag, 13.6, 14.1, 13.6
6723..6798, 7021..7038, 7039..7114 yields -0.10 mag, 12.8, 14.1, 12.8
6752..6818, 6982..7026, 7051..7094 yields -0.17 mag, 13.3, 14.3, 11.9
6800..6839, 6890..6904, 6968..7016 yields 0.05 mag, 13.4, 13.1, 14.1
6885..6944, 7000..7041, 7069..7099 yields -0.16 mag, 13.4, 14.1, 11.5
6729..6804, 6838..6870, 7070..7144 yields -0.04 mag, 12.9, 13.5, 13.2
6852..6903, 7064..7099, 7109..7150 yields 0.21 mag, 13.1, 11.6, 14.2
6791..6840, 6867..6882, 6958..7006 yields 0.04 mag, 13.5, 13.2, 13.8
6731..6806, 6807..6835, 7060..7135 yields -0.03 mag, 12.9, 13.3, 13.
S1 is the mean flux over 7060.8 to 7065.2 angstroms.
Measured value 12.4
